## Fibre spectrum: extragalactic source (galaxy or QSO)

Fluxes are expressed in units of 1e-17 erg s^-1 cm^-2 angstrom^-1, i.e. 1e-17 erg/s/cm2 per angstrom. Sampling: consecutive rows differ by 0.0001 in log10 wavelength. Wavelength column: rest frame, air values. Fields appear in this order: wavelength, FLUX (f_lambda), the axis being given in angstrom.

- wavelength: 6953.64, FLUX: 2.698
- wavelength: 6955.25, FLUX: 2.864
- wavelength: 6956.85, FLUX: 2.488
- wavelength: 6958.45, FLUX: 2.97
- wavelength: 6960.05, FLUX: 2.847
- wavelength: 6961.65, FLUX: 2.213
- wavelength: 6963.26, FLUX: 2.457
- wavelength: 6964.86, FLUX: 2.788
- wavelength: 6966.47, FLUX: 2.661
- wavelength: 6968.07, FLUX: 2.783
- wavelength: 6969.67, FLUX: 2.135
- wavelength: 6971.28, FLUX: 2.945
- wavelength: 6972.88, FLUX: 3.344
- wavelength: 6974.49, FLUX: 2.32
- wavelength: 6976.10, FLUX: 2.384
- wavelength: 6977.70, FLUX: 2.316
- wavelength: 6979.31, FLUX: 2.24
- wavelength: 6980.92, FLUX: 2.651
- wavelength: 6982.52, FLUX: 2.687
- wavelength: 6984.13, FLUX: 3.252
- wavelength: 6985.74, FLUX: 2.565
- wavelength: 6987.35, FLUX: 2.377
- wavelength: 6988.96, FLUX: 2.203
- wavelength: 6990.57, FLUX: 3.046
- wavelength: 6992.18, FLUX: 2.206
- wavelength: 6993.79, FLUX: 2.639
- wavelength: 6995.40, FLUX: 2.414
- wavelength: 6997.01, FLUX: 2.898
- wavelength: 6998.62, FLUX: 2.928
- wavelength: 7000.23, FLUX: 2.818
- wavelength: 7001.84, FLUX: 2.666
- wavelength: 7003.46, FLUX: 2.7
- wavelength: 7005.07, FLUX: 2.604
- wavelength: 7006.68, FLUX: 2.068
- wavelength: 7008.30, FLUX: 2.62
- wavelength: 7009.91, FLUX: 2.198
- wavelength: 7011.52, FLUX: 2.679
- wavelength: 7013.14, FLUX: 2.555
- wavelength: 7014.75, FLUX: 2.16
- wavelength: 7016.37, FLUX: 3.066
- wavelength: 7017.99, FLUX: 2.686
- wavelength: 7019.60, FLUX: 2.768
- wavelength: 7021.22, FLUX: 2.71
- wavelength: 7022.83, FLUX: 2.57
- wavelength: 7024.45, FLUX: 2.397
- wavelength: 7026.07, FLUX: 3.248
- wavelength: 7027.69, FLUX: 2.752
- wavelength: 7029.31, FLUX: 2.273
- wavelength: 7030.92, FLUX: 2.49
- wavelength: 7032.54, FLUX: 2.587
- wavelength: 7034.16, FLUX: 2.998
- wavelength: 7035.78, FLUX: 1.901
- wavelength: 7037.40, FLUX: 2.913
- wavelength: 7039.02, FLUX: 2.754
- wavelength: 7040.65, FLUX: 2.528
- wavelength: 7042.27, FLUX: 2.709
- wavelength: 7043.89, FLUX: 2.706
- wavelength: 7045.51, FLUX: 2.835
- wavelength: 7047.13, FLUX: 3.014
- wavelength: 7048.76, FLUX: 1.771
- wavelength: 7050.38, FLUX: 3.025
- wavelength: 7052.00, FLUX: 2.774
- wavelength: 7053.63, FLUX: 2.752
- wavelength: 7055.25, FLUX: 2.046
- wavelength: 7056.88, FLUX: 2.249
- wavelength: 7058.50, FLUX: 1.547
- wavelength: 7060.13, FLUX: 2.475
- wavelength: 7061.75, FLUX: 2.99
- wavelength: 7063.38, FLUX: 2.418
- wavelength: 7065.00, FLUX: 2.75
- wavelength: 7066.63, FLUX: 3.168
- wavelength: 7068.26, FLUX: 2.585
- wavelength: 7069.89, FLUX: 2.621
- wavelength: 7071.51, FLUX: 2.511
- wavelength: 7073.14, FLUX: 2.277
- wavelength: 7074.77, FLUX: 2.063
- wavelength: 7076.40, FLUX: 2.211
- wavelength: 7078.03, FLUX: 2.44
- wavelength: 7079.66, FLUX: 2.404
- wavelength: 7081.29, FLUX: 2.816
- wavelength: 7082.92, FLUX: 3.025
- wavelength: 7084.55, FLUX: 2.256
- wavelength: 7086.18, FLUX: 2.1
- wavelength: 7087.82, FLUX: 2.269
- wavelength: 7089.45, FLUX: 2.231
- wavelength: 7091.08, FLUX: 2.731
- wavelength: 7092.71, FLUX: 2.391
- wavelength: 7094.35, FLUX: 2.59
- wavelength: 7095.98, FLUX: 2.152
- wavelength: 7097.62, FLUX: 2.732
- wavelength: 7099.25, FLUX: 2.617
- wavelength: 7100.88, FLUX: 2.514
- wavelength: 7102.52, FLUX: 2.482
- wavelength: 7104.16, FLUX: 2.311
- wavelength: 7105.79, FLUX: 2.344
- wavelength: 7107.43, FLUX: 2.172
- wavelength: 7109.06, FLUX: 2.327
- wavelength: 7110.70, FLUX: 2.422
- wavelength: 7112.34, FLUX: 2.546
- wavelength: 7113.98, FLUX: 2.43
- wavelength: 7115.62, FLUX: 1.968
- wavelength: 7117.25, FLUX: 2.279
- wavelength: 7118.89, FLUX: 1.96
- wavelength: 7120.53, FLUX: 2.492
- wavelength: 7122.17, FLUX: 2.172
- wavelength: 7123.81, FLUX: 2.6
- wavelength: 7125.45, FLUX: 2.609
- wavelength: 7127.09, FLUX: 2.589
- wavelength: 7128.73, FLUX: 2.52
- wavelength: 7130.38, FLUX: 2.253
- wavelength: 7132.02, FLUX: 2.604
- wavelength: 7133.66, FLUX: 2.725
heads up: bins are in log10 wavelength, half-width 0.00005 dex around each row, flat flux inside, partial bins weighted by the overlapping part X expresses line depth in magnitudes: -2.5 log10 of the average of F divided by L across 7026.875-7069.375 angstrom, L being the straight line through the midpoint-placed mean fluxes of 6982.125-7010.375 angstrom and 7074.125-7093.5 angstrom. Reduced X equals -0.04 mag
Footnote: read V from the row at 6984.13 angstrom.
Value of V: 3.252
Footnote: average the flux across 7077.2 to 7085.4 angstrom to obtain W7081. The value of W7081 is 2.59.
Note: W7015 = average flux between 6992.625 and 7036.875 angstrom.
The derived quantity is 2.61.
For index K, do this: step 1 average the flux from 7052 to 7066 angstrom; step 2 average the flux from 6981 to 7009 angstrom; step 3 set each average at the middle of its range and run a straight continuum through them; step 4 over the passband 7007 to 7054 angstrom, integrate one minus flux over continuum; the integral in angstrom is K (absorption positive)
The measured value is -2.0 angstrom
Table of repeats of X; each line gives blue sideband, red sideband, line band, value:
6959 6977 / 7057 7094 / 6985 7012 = 0.01 mag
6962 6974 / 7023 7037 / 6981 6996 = 0.02 mag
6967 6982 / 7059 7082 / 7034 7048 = -0.06 mag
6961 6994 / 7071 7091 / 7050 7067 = -0.04 mag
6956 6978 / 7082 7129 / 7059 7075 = -0.05 mag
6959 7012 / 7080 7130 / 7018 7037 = -0.04 mag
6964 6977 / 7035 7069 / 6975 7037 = 0.01 mag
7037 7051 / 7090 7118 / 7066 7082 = 0.02 mag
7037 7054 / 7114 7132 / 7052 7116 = 0.04 mag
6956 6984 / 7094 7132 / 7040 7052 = -0.07 mag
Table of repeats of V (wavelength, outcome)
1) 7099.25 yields 2.617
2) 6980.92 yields 2.651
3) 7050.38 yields 3.025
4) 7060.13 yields 2.475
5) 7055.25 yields 2.046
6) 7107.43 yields 2.172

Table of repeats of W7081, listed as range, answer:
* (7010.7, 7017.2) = 2.61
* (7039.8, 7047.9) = 2.76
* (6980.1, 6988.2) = 2.7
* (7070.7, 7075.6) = 2.28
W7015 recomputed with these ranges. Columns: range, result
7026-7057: 2.61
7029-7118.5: 2.48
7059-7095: 2.51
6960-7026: 2.6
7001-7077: 2.56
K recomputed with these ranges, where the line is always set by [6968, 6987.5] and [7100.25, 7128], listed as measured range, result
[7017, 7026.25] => -0.6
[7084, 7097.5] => 0.3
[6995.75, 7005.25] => -0.7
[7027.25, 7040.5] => -0.3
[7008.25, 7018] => 0.0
